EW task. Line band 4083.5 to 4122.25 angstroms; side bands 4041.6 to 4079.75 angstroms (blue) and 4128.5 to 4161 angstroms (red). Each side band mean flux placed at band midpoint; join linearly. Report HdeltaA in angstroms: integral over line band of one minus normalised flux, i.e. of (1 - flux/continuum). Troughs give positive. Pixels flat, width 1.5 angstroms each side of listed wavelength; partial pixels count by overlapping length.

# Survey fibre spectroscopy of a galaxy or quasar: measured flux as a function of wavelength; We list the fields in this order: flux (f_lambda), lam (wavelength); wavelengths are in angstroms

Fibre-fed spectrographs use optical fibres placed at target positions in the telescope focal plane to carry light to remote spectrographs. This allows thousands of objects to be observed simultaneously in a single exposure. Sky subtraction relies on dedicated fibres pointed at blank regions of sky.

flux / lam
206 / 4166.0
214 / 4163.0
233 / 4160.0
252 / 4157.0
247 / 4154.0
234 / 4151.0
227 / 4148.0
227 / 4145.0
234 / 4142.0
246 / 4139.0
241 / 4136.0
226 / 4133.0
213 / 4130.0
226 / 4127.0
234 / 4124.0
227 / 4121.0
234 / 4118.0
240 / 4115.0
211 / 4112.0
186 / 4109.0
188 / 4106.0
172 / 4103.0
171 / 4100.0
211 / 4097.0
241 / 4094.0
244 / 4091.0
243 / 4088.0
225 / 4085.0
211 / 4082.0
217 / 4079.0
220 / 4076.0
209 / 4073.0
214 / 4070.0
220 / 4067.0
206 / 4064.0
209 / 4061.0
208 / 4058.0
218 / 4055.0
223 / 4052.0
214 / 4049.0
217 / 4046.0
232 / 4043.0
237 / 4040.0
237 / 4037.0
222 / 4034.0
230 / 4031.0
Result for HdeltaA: 1.8 angstroms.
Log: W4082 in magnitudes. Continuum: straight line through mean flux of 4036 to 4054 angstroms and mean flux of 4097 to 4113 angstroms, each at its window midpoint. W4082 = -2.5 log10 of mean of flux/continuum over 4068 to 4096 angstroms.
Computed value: -0.12 mag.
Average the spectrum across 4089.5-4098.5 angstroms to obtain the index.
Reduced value 232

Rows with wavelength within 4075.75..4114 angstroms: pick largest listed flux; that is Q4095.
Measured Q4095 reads 244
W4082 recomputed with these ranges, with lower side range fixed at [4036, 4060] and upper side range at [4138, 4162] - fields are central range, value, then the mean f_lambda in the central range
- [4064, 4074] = 0.06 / 213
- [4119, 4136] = 0.03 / 227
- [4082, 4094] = -0.03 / 234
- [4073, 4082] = 0.05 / 216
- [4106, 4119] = 0.09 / 214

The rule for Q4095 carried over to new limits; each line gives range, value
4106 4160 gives 252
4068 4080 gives 220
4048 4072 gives 223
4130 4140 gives 246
